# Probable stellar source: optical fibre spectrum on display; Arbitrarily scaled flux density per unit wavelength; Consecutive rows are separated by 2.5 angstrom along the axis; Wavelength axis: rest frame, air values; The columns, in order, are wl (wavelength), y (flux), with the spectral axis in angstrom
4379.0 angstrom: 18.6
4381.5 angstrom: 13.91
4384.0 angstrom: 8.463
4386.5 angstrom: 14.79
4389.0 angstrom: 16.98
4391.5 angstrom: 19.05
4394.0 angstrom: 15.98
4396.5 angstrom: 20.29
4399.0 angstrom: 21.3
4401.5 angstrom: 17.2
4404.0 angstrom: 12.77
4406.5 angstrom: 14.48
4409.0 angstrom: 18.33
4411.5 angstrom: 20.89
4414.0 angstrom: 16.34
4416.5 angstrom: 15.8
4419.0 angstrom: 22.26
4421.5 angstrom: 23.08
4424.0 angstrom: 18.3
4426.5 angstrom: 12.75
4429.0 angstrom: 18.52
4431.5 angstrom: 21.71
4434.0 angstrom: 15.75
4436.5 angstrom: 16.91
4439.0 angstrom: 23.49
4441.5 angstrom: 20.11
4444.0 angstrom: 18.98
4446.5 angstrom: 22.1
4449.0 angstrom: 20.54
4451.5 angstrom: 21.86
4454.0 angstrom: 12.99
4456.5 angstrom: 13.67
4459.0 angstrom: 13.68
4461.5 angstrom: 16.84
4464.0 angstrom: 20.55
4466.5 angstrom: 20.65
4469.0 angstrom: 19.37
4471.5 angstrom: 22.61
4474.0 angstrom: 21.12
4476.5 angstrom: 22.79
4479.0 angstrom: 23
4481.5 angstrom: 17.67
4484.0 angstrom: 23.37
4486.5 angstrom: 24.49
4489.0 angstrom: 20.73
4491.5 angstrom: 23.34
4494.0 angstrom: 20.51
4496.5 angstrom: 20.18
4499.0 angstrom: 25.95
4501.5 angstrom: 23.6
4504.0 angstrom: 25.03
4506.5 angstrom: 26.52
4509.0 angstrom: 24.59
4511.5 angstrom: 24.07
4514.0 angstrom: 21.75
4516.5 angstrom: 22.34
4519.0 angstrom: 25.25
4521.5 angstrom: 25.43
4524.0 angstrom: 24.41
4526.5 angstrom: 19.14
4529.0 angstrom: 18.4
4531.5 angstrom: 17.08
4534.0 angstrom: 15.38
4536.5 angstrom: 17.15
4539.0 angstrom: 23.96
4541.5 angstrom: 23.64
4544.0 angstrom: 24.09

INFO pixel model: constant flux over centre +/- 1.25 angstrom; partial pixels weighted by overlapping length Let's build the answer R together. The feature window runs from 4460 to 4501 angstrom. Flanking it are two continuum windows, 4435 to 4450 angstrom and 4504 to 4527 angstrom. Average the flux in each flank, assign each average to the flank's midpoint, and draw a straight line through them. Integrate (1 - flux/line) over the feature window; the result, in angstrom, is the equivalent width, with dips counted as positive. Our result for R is 1.4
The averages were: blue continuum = 20.3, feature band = 21.4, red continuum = 23.9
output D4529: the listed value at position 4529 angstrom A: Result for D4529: 18.4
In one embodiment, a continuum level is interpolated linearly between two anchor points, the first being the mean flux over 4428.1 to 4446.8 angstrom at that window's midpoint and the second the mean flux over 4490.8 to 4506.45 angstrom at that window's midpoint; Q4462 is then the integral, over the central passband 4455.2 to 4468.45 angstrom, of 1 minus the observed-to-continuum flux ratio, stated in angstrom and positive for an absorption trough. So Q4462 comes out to 2.5 angstrom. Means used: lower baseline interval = 19.6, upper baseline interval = 23.4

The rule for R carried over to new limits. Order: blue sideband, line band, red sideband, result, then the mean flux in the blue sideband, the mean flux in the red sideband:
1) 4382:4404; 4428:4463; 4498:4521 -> 2.7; 16.4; 24.4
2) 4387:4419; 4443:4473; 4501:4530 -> 2.6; 17.6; 23.4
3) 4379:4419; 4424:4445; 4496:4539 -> -0.2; 16.7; 22.2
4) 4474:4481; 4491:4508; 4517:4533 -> -1.4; 22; 21.6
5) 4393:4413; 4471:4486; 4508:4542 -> -1.3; 17.7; 21.5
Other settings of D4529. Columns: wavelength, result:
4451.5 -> 21.86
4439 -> 23.49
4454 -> 12.99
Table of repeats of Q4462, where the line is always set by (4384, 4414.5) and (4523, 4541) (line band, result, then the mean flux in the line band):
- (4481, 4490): -1.59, 21.9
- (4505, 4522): -4.54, 24.2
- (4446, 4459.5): 0.43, 17.4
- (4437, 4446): -1.43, 20.6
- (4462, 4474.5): -1.57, 20.6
